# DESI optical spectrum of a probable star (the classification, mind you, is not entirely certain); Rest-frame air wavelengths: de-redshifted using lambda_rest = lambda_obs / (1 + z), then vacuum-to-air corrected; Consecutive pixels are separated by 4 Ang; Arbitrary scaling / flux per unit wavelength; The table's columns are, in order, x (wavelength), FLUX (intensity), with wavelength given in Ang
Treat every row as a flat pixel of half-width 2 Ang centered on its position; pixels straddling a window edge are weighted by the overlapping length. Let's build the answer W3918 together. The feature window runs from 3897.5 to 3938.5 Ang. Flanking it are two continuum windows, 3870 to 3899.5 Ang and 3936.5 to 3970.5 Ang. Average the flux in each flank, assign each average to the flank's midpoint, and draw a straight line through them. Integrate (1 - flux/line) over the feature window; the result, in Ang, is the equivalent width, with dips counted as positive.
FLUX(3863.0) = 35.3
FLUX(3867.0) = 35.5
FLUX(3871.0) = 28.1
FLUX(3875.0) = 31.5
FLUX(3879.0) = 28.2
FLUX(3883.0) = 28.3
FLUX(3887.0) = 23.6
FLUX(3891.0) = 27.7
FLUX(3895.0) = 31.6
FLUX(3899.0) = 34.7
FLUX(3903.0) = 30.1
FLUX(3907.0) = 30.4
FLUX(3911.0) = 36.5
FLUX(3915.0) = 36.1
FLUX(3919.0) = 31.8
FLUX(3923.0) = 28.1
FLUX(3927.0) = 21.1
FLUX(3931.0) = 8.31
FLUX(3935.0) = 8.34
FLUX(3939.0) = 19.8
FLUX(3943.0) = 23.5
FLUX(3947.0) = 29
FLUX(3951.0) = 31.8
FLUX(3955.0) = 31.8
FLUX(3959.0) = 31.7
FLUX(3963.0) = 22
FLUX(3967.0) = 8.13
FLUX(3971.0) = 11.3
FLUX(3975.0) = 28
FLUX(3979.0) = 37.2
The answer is 0.8 Ang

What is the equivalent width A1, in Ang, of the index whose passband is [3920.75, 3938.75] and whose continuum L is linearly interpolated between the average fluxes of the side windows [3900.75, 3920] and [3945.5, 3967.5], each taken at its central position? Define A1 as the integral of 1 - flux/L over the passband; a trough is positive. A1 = 8.03 Ang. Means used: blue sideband 33.1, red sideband 26.9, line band 17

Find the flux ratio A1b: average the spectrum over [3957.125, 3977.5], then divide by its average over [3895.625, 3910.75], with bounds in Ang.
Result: 0.64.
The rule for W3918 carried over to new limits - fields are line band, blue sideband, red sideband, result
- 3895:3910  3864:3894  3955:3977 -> -2.7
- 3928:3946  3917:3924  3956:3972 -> 6.7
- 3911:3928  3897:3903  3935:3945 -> -2.7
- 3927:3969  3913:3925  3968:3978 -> 6.2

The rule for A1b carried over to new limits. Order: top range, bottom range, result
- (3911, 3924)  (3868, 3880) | 1.10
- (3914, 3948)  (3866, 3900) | 0.75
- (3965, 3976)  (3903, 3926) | 0.46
